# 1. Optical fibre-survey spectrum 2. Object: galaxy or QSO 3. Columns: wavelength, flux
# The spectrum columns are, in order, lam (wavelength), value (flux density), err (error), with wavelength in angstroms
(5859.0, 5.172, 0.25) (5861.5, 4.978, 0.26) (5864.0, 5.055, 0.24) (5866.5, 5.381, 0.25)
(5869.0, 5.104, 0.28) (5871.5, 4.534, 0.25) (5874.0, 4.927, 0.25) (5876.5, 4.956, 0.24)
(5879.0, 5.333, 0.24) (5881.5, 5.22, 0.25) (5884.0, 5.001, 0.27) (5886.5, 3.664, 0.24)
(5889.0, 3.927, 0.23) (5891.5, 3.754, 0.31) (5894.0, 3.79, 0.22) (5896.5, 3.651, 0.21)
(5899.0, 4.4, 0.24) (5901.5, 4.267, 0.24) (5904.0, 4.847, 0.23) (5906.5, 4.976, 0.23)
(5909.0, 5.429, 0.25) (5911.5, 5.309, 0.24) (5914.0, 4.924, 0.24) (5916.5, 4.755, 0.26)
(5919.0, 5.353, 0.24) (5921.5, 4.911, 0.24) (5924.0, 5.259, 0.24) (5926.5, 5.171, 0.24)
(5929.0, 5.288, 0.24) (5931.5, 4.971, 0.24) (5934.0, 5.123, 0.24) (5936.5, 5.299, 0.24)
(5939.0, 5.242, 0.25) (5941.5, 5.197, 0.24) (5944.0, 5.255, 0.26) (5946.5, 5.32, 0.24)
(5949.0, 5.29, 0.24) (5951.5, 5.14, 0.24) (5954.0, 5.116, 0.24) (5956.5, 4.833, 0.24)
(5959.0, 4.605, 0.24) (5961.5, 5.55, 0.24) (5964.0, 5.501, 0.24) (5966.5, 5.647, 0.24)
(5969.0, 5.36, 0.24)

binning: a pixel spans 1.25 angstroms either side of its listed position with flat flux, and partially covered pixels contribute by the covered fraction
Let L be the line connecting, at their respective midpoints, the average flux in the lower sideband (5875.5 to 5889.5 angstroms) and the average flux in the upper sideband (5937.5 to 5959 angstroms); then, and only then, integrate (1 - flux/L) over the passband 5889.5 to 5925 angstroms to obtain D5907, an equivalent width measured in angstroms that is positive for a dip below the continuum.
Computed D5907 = 1.6 angstroms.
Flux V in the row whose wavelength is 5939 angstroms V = 5.242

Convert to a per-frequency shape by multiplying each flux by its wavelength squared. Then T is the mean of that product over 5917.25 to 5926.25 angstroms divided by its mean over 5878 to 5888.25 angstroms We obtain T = 1.10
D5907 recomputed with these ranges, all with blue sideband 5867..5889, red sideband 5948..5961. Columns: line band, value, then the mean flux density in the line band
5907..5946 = -1.7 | 5.17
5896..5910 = 0.7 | 4.63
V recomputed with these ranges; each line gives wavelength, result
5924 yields 5.259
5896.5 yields 3.651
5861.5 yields 4.978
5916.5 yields 4.755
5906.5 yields 4.976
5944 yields 5.255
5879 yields 5.333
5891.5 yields 3.754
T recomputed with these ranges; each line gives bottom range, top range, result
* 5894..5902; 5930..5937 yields 1.28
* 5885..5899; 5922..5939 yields 1.37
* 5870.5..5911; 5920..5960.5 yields 1.14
